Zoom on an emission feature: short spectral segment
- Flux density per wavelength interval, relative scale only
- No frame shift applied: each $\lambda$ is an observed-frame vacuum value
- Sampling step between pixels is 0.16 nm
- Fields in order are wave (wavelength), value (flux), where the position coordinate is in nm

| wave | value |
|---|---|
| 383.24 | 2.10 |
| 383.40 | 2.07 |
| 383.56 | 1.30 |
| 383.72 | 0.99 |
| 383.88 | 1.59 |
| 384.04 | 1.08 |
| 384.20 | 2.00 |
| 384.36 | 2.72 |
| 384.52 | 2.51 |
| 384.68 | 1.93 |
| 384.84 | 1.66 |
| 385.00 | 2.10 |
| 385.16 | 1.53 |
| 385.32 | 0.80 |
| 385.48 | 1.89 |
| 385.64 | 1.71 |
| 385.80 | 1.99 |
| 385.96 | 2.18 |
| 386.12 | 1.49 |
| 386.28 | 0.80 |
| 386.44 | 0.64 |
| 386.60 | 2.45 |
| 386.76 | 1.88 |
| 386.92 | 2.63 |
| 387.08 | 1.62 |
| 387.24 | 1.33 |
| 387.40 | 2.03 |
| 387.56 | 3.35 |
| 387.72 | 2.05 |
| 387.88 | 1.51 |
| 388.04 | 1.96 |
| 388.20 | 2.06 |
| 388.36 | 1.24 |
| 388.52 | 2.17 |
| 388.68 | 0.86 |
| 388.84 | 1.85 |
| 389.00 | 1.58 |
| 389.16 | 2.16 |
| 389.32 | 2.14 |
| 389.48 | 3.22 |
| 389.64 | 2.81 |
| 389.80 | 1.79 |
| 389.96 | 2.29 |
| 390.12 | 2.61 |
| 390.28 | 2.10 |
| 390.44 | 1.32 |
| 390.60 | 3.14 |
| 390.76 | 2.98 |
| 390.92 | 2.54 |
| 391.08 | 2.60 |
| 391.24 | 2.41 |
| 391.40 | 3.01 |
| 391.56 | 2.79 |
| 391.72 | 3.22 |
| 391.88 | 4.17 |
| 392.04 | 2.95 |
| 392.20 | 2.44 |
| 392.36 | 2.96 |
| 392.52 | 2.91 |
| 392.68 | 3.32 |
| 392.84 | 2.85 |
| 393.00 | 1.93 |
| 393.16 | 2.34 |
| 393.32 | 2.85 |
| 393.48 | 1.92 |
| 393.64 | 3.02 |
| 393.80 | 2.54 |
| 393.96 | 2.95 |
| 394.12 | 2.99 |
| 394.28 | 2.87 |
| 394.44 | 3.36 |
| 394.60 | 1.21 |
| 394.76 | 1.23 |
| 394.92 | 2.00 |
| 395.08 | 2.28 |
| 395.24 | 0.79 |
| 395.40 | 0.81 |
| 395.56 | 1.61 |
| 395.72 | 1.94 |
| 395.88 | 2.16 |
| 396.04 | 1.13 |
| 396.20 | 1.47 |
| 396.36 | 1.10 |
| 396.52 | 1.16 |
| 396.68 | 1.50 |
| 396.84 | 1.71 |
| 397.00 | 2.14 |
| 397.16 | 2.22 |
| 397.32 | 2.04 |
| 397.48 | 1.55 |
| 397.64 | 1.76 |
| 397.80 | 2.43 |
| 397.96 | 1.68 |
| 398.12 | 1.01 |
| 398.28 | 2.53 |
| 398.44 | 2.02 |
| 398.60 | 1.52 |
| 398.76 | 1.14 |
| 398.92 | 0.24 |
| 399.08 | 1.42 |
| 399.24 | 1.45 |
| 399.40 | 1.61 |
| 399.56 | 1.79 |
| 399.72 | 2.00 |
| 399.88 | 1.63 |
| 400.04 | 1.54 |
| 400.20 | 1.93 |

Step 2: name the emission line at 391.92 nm C IV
